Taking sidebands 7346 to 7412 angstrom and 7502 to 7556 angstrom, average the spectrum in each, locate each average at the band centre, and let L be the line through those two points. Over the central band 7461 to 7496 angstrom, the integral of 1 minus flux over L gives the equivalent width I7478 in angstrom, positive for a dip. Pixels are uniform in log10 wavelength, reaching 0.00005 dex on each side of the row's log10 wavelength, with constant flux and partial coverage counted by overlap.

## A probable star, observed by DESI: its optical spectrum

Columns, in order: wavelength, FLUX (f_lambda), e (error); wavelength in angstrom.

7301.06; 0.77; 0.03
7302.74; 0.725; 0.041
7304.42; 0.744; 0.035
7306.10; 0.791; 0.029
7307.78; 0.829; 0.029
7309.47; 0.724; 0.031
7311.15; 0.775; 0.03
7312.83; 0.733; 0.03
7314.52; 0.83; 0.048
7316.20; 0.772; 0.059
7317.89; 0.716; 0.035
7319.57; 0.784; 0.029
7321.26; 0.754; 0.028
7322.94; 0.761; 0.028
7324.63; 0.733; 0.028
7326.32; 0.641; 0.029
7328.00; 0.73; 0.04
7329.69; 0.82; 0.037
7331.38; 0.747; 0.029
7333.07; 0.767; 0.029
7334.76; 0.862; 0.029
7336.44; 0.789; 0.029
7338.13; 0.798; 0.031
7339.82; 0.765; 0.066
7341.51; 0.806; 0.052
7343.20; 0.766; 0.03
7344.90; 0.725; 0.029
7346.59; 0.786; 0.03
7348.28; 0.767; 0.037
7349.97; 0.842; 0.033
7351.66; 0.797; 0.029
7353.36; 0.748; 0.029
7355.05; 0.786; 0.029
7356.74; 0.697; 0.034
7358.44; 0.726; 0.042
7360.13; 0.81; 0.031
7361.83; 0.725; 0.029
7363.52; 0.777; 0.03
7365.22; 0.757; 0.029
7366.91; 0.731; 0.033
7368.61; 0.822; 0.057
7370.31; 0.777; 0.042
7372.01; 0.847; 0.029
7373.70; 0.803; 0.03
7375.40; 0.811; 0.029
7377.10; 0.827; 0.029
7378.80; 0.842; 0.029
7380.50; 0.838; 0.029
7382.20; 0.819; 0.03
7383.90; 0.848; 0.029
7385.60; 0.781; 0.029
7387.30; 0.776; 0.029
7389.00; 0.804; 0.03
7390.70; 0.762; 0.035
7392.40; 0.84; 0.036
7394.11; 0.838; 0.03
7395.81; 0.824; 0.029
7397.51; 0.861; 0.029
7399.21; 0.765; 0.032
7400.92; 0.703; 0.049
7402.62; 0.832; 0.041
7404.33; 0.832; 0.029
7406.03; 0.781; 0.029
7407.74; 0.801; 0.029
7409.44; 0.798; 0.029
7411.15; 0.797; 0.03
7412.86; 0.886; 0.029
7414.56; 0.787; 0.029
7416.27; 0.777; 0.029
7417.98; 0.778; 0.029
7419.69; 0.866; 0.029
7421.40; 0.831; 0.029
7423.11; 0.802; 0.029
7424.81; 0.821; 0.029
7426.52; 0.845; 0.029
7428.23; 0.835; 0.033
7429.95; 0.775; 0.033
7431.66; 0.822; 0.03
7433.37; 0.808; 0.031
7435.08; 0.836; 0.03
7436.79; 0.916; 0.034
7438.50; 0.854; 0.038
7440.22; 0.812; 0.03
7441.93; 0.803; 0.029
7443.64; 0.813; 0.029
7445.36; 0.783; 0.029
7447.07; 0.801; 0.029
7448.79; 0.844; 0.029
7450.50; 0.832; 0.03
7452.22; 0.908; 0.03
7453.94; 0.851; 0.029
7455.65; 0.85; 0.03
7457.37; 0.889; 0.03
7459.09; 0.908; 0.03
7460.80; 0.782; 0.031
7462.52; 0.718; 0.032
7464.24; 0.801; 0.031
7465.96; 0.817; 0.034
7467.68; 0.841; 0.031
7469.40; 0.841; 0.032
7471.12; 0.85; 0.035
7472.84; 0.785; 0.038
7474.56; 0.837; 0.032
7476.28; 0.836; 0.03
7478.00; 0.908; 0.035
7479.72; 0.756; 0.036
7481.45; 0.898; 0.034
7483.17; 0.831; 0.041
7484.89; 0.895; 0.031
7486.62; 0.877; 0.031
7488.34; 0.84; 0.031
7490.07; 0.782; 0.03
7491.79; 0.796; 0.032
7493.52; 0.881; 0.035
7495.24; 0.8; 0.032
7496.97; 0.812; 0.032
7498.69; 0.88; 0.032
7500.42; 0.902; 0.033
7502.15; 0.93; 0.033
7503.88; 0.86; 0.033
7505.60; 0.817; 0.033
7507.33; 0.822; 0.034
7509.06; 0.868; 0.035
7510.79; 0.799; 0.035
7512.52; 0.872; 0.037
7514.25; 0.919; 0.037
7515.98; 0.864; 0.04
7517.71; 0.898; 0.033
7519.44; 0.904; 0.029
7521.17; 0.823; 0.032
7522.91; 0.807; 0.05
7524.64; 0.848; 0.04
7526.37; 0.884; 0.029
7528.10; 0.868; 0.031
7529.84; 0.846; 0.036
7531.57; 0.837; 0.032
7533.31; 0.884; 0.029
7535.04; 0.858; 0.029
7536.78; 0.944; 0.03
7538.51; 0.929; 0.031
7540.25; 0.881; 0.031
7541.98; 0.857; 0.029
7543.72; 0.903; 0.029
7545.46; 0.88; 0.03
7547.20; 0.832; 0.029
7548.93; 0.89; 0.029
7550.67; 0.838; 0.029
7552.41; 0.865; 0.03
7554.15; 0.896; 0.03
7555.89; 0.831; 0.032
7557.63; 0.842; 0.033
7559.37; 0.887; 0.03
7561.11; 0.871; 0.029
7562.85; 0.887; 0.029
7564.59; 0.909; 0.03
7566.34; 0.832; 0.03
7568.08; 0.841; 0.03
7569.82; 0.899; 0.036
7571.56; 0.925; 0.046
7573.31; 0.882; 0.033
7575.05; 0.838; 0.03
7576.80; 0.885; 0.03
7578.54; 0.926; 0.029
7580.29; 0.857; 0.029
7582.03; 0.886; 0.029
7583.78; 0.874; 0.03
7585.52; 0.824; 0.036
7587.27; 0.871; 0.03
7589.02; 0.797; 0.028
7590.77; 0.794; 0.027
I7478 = 0.6 angstrom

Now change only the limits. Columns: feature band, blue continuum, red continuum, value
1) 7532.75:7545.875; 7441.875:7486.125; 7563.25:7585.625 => -0.4 angstrom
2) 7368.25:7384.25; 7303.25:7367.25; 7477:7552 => -0.7 angstrom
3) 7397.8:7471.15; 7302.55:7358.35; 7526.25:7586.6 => -0.4 angstrom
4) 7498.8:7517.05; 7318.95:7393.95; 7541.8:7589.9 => -0.5 angstrom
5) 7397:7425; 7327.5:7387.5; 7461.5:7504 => 0.1 angstrom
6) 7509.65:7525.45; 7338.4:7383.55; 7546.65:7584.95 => -0.1 angstrom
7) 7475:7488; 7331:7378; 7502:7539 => -0.2 angstrom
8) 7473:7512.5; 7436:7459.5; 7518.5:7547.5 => 0.6 angstrom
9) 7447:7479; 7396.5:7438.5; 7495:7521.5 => 0.1 angstrom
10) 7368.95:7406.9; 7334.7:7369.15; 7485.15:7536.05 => -0.9 angstrom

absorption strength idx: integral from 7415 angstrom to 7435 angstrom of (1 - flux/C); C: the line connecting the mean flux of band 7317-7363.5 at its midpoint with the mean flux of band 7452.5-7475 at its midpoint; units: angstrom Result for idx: -0.1 angstrom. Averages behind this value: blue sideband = 0.765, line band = 0.815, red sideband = 0.83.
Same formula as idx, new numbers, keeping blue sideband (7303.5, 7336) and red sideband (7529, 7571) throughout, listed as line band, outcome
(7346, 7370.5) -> 0.4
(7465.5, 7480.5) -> 0.1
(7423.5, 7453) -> -0.3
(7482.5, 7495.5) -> 0.1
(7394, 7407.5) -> 0.0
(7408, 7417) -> 0.0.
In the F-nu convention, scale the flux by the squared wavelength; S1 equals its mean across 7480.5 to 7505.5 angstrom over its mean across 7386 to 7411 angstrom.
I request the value 1.09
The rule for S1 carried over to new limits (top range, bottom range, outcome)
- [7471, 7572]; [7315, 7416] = 1.14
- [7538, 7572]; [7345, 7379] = 1.18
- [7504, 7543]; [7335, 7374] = 1.17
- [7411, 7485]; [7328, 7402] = 1.07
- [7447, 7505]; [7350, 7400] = 1.09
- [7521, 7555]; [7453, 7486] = 1.06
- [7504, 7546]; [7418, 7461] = 1.06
